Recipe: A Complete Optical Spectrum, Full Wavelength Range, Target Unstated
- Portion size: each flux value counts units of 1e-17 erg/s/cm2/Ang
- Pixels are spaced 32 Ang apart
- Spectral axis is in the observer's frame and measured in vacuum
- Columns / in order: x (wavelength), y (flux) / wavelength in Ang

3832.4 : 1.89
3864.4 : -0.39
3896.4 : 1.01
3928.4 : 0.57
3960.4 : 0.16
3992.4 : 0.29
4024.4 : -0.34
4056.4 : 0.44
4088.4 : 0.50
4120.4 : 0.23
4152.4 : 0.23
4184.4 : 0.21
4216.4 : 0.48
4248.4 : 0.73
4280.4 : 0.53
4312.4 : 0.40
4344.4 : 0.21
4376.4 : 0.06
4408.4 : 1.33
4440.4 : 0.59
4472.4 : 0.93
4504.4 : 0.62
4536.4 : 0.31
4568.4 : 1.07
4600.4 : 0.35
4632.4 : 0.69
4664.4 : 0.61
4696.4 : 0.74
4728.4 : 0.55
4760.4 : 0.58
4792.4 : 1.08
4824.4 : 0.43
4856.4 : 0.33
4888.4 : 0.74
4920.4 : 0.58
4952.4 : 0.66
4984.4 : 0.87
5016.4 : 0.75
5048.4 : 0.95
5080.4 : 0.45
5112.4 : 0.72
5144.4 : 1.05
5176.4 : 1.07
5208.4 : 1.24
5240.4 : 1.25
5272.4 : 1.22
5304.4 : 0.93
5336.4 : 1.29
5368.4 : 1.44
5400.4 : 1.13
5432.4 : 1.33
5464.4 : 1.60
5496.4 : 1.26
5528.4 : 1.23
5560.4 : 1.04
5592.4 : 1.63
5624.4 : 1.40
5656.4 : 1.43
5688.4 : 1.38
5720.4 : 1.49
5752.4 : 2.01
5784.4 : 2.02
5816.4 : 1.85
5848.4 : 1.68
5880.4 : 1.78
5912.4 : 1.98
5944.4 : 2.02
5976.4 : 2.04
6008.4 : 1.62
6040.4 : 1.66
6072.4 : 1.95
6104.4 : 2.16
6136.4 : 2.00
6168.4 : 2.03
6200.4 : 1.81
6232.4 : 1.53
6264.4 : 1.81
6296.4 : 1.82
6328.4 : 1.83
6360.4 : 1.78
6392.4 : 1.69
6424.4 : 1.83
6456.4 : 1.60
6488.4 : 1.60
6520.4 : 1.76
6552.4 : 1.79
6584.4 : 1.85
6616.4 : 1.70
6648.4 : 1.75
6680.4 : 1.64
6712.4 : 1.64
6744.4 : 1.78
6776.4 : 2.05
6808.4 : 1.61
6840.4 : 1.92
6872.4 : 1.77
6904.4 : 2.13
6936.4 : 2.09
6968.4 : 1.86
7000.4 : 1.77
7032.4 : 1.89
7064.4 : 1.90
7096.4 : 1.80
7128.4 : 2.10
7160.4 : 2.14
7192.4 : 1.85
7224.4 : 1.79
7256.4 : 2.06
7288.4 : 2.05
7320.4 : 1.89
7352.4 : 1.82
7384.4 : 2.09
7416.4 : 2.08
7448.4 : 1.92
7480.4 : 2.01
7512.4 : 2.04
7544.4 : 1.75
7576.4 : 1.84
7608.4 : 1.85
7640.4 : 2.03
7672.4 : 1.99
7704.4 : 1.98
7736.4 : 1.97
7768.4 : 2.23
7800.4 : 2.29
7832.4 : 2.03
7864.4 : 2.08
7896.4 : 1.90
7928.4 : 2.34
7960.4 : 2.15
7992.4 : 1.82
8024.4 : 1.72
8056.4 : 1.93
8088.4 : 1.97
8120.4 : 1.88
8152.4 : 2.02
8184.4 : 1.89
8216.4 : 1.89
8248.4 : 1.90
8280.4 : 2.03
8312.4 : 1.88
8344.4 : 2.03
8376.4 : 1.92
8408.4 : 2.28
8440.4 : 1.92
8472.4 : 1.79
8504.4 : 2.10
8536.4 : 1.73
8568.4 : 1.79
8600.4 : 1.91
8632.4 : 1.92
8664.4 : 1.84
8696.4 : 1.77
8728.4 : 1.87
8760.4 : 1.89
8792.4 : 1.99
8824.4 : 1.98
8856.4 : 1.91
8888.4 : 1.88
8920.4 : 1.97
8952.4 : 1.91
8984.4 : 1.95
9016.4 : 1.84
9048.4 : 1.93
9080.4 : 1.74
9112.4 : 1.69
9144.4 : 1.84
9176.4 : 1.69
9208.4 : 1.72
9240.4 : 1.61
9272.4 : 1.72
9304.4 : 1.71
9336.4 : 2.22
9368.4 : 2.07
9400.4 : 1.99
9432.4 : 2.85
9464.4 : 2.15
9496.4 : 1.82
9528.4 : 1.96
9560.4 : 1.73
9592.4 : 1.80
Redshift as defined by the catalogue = 0.29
